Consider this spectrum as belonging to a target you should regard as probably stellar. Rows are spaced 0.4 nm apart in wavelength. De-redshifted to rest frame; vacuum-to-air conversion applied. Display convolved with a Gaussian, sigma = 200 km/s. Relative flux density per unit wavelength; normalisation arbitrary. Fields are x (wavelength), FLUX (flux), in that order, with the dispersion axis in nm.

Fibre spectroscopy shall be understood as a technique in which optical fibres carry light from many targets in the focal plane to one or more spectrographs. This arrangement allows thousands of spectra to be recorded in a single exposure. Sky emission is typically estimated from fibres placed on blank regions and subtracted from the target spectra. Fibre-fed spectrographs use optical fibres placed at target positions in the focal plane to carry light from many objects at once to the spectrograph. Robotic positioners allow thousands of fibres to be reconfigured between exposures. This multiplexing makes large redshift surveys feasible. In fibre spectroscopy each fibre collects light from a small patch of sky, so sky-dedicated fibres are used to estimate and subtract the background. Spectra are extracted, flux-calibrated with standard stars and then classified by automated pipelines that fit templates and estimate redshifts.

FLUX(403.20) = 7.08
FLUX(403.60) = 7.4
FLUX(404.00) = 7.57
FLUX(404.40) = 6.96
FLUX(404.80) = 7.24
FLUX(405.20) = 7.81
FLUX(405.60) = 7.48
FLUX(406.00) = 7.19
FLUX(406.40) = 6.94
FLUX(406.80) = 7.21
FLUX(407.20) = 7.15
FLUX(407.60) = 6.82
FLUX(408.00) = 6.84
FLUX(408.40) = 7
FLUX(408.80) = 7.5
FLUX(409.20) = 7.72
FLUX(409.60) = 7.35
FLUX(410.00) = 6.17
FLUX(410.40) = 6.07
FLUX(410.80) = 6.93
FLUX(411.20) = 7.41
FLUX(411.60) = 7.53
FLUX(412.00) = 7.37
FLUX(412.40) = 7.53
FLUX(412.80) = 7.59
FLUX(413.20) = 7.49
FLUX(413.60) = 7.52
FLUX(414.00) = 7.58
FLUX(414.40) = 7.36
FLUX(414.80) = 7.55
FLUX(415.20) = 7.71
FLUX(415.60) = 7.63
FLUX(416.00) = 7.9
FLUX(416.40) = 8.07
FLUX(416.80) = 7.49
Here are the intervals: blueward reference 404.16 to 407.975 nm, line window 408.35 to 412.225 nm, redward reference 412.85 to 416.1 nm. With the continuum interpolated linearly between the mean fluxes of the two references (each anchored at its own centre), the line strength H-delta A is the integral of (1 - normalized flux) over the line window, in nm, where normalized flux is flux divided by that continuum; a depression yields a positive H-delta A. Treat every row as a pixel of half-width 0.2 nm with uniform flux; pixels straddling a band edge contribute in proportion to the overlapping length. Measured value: 0.14 nm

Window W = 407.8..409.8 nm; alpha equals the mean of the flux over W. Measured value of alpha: 7.28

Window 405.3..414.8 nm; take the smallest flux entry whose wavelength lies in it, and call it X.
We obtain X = 6.07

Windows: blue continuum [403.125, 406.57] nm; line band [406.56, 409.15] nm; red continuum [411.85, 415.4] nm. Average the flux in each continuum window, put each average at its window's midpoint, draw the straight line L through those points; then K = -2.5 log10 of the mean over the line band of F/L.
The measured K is 0.04 mag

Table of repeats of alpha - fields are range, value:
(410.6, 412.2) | 7.31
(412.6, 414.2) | 7.55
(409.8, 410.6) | 6.12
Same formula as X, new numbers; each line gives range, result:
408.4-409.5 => 7.5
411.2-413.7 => 7.37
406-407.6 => 6.82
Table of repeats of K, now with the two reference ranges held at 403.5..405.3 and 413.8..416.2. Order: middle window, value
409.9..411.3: 0.138 mag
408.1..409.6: 0.017 mag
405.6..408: 0.052 mag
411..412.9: 0.010 mag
